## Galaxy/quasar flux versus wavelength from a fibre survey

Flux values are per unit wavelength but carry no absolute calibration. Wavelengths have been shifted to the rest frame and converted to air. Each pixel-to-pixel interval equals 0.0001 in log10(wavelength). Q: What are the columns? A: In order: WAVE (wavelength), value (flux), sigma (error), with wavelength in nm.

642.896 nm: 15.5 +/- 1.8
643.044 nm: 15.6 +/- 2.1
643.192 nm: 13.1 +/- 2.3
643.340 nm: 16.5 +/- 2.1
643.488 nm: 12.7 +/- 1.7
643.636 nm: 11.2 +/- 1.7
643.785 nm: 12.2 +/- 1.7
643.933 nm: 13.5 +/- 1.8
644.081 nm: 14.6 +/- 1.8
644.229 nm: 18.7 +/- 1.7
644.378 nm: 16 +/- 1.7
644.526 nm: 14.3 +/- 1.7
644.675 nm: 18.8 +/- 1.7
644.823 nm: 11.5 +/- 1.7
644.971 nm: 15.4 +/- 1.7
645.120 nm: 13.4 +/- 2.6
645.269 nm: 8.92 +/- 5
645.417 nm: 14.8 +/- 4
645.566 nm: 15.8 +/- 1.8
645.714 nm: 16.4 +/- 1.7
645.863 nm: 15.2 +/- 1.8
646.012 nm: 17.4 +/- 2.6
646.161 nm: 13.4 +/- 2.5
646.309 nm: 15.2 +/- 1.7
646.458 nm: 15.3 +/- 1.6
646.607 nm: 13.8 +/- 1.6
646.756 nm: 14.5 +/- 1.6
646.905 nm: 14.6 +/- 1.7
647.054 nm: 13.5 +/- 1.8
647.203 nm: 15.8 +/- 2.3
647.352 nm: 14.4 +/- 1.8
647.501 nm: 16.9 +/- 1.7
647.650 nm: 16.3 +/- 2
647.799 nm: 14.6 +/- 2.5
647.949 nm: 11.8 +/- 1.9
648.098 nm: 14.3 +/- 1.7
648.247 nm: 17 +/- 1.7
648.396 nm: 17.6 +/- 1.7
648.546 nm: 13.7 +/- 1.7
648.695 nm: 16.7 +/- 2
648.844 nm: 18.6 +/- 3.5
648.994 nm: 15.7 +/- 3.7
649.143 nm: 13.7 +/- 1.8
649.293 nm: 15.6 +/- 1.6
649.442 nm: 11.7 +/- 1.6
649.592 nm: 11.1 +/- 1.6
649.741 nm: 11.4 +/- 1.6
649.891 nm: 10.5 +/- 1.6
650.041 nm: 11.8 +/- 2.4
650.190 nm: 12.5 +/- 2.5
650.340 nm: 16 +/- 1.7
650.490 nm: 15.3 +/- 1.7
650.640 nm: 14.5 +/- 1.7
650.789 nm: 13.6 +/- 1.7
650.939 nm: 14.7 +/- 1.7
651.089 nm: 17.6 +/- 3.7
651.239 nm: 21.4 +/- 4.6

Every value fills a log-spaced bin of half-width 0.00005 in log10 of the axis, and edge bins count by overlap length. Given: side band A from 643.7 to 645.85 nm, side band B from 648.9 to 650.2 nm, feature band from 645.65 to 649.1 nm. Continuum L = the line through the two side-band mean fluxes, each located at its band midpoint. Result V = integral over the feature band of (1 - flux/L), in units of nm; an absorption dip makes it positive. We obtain -0.442 nm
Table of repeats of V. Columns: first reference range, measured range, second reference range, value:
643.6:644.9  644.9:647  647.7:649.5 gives 0.04 nm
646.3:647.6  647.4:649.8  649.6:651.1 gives -0.10 nm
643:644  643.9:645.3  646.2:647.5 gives -0.08 nm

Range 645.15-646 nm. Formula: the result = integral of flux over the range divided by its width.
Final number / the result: 14.4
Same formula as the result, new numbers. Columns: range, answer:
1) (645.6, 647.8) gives 15.2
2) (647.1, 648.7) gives 15.3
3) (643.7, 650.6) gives 14.6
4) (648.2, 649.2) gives 16.2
